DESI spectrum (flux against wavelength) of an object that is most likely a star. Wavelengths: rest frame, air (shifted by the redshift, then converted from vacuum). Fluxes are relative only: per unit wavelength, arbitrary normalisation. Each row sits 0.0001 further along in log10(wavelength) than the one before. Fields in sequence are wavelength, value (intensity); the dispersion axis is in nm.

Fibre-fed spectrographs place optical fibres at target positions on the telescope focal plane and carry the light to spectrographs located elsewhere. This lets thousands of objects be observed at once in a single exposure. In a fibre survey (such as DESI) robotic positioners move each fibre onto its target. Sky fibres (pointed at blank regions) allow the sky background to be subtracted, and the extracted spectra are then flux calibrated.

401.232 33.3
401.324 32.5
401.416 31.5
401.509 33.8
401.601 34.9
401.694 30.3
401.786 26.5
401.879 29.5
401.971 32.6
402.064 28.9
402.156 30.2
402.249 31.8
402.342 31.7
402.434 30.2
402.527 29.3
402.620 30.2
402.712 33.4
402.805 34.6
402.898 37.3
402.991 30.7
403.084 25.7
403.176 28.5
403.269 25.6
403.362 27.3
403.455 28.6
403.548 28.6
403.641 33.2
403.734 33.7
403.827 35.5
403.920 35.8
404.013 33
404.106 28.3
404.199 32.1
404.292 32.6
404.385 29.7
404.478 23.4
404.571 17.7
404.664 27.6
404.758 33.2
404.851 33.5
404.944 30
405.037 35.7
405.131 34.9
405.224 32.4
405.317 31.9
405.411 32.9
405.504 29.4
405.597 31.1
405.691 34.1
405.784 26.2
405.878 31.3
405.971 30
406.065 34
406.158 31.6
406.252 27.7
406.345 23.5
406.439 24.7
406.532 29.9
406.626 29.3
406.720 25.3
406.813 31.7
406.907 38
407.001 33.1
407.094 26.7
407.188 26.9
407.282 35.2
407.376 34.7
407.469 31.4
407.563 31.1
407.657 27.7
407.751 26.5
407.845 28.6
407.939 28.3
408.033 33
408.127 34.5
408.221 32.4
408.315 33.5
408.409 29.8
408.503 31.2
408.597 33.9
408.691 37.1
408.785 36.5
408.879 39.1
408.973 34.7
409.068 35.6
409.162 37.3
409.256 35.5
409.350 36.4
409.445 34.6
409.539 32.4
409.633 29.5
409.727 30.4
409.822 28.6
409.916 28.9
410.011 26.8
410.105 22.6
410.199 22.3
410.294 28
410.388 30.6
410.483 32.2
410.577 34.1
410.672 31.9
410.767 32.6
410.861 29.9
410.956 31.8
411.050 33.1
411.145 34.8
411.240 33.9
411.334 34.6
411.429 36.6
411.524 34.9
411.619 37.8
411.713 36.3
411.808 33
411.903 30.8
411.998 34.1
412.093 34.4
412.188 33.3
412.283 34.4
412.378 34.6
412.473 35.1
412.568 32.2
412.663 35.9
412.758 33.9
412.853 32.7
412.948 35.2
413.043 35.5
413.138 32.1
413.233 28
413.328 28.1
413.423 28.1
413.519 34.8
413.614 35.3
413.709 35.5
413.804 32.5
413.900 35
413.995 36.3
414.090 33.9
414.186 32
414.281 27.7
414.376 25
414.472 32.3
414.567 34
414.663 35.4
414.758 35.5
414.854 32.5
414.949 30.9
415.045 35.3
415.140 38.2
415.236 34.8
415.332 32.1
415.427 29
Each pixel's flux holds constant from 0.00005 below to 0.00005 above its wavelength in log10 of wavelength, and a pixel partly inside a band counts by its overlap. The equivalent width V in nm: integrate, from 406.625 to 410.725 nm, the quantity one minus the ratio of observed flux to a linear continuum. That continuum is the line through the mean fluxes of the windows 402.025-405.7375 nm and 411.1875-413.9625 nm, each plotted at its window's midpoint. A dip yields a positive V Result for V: 0.11 nm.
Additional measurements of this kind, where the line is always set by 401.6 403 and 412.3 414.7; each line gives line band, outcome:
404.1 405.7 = 0.05 nm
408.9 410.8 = 0.06 nm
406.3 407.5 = 0.07 nm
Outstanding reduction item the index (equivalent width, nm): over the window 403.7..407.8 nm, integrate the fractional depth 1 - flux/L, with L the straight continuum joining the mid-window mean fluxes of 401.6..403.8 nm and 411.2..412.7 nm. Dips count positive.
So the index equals 0.16 nm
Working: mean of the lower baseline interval 30.5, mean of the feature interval 30.6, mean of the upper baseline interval 34.5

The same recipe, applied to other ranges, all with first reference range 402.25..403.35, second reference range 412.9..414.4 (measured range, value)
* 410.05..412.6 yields -0.05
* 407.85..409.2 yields -0.10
